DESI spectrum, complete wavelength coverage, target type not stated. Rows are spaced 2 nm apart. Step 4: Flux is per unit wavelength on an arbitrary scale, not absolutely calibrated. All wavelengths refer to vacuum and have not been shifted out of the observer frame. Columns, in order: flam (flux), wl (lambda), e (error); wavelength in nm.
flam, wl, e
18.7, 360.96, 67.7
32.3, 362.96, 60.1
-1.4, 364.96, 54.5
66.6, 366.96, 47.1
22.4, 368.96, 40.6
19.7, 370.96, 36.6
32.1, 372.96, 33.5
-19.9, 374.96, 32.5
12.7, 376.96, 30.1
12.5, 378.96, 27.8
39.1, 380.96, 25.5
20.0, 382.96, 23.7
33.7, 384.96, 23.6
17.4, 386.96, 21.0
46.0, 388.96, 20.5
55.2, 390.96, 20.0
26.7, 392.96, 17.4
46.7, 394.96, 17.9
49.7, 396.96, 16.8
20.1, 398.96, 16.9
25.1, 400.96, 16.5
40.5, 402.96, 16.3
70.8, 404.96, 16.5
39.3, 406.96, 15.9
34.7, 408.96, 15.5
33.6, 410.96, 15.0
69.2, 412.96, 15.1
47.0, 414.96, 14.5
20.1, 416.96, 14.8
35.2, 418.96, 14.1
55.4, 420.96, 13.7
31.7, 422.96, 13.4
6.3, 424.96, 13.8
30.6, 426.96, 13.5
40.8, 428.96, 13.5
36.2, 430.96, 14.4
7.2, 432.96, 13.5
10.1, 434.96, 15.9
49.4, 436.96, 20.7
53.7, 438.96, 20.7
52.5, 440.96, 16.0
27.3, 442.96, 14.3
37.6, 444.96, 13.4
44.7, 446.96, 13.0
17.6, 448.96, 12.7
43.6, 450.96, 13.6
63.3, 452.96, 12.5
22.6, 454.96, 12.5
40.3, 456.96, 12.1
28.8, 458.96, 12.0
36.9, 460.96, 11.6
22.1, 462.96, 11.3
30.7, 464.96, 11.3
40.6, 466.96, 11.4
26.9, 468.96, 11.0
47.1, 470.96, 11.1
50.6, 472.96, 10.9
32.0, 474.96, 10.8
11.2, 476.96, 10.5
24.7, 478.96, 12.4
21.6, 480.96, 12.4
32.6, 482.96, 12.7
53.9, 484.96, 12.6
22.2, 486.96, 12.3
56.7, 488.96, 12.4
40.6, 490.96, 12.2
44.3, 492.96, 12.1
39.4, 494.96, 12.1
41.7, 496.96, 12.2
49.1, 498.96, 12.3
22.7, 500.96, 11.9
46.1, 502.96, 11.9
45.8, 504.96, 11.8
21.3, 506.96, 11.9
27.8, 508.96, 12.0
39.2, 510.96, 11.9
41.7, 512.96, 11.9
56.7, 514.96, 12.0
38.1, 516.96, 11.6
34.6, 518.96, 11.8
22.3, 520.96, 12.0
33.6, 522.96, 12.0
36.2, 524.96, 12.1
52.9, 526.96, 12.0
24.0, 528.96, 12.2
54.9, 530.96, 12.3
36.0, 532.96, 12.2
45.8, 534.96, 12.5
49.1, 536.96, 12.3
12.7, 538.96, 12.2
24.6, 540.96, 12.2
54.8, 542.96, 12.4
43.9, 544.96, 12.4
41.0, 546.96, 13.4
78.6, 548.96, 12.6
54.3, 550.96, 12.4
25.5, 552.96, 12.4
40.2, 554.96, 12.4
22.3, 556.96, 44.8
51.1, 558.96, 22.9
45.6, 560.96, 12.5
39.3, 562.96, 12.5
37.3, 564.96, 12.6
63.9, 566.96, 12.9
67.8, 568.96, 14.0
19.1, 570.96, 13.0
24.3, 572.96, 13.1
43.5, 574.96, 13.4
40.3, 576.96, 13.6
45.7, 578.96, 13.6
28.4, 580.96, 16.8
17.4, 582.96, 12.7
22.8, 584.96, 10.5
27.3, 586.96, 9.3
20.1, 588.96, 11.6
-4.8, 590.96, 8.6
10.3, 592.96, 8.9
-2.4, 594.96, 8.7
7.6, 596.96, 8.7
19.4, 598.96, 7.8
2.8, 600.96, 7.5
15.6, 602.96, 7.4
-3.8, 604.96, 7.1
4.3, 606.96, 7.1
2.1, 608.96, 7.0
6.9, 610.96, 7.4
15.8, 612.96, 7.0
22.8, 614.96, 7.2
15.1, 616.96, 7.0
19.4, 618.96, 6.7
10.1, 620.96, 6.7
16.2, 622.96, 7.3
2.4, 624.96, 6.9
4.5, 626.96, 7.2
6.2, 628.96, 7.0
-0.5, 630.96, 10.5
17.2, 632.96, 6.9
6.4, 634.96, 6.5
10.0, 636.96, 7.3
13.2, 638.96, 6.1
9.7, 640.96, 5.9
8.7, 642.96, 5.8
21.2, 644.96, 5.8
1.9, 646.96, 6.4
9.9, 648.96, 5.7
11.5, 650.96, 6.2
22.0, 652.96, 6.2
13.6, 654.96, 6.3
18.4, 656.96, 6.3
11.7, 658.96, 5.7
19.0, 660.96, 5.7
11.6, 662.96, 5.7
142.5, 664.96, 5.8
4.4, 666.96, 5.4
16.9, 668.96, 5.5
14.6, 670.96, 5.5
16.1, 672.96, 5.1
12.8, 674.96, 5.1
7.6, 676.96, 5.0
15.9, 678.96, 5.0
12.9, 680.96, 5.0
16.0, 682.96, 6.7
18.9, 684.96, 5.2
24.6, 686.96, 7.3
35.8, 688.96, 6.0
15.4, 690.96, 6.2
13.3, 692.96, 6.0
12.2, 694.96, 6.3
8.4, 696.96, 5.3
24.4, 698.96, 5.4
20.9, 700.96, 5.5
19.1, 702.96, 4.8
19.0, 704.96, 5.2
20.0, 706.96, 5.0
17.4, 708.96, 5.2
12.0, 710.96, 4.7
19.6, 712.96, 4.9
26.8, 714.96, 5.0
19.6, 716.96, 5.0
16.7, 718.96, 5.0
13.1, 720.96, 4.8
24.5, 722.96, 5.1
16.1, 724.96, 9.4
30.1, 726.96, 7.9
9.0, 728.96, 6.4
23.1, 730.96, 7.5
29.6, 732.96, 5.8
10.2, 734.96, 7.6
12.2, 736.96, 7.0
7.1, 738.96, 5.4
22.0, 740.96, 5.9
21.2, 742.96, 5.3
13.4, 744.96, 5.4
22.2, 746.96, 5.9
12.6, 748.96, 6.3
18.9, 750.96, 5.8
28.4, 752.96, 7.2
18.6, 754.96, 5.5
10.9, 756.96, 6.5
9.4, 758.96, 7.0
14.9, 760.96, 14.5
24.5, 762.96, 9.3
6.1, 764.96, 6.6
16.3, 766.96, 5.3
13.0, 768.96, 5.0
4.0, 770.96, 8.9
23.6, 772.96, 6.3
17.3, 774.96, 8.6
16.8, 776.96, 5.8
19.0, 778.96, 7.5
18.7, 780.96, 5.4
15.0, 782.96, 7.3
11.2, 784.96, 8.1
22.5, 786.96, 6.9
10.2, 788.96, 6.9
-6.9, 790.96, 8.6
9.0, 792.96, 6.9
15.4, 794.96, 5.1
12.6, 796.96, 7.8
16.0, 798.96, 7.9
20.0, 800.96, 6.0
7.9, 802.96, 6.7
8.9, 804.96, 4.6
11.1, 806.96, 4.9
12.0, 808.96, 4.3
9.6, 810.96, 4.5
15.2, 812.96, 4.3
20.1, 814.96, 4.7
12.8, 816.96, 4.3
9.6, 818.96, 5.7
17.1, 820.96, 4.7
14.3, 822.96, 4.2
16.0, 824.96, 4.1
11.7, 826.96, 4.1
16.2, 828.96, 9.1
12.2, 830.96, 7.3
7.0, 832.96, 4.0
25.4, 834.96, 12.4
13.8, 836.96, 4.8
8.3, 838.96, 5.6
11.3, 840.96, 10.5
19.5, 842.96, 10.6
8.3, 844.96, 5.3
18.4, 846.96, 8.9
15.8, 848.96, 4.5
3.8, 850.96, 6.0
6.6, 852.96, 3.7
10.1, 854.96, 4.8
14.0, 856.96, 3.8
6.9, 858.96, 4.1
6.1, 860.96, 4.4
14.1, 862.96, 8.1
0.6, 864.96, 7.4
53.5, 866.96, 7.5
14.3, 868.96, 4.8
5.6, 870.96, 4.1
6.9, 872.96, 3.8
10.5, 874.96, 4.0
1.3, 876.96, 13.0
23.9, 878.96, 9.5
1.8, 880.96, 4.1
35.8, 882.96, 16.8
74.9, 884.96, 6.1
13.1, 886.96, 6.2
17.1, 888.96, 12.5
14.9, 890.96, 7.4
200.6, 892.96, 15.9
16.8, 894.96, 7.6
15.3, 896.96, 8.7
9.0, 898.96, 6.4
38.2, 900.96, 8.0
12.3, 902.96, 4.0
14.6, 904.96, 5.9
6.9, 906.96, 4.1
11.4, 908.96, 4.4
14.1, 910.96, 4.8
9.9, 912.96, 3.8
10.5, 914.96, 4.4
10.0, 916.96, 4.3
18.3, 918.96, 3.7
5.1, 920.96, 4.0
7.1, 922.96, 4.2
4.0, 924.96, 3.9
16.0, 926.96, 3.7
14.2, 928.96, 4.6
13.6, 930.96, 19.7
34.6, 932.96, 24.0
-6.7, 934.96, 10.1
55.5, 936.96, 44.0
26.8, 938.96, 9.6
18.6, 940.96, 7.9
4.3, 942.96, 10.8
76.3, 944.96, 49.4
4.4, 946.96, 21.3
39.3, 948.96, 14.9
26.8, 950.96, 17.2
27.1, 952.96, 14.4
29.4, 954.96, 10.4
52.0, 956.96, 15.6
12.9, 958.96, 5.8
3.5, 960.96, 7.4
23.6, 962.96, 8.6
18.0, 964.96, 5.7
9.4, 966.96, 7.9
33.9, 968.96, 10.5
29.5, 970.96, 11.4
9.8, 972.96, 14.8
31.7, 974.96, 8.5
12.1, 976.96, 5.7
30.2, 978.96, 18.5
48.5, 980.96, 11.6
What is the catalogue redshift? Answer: 0.782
